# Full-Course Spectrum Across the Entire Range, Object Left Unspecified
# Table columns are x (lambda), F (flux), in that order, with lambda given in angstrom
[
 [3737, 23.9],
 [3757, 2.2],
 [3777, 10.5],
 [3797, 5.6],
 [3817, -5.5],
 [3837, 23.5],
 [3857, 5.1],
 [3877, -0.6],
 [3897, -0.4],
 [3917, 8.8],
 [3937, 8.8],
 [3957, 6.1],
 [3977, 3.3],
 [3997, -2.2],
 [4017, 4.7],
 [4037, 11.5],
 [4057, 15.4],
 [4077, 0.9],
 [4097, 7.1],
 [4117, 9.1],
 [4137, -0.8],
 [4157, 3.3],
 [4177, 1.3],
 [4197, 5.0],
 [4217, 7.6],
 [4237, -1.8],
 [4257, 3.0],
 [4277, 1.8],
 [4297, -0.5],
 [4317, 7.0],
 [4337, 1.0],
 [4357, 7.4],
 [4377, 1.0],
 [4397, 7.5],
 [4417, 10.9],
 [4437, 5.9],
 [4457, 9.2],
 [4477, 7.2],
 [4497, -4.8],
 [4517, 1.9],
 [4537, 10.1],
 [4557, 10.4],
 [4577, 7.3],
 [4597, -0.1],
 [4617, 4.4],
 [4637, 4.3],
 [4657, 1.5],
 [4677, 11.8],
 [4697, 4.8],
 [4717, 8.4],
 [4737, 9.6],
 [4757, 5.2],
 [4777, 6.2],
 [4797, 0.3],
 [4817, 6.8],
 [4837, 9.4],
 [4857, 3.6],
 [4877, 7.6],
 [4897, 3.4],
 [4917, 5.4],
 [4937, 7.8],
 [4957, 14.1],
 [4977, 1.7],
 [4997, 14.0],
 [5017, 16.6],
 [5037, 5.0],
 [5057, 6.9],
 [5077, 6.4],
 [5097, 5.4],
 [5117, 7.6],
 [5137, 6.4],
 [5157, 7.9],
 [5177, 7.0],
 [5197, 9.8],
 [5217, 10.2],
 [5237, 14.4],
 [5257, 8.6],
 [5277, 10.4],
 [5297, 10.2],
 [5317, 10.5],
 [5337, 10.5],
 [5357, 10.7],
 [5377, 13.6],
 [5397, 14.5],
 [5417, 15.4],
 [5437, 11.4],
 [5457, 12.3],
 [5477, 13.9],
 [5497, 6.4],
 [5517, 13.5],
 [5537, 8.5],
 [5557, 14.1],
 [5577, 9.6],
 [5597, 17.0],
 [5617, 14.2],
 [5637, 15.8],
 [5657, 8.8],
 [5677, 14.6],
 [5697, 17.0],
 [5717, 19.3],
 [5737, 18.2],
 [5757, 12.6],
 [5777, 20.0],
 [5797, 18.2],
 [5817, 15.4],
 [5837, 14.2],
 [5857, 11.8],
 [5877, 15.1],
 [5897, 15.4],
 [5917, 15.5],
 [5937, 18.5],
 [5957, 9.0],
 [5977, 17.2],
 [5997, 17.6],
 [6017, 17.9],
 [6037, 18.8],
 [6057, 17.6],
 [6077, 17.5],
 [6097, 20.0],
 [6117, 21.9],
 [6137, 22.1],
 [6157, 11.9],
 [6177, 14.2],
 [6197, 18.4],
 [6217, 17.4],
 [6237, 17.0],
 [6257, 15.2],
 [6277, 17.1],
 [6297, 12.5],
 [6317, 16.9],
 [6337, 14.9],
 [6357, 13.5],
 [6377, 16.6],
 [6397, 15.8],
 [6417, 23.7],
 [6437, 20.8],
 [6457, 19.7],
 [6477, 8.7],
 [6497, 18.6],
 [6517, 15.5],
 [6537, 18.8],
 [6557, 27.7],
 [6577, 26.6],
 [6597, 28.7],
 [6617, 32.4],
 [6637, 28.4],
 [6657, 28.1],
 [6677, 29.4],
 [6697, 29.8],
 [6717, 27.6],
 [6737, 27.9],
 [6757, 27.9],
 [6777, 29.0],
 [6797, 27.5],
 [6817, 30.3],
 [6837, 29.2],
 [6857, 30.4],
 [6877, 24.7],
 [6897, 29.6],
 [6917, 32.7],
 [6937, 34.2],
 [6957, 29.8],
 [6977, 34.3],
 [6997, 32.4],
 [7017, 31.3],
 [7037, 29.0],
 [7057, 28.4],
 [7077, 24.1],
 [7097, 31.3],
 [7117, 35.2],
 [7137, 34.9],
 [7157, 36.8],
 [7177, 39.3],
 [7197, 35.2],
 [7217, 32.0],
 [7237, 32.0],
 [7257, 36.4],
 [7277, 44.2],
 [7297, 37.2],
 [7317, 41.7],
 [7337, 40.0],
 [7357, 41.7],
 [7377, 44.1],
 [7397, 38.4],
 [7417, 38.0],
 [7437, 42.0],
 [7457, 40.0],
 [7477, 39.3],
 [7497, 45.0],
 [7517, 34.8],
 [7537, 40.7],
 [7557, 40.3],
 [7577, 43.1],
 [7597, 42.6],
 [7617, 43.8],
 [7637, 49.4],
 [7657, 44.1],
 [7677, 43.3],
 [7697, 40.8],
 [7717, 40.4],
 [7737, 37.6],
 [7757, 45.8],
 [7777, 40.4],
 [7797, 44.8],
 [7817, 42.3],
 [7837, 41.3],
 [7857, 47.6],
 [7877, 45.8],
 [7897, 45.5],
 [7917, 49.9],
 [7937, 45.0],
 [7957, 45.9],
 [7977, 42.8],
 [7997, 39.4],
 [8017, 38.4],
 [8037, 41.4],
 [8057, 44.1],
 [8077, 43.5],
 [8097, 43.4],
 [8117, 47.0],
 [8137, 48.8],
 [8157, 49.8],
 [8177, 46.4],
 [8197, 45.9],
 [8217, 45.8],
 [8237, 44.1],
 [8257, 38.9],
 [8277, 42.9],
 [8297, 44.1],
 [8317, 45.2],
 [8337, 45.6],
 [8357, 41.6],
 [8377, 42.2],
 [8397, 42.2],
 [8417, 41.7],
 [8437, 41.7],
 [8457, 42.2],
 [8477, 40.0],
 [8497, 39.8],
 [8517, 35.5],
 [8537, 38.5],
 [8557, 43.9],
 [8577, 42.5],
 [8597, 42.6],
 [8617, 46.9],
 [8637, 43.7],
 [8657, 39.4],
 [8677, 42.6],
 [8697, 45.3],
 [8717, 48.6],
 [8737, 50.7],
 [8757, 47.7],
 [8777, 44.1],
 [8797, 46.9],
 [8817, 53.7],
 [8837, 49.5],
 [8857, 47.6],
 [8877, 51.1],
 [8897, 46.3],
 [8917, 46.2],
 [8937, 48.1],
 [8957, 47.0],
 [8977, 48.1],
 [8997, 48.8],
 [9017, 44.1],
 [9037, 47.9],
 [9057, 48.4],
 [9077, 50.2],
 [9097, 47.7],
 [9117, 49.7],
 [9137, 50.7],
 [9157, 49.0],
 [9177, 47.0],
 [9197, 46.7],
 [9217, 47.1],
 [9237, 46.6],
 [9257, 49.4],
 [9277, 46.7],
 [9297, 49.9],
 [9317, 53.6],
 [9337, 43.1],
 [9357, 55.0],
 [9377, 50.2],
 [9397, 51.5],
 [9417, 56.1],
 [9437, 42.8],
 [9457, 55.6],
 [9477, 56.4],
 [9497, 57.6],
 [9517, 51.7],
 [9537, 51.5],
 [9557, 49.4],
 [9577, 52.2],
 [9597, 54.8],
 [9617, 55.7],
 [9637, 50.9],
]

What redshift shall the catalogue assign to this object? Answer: 0.65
